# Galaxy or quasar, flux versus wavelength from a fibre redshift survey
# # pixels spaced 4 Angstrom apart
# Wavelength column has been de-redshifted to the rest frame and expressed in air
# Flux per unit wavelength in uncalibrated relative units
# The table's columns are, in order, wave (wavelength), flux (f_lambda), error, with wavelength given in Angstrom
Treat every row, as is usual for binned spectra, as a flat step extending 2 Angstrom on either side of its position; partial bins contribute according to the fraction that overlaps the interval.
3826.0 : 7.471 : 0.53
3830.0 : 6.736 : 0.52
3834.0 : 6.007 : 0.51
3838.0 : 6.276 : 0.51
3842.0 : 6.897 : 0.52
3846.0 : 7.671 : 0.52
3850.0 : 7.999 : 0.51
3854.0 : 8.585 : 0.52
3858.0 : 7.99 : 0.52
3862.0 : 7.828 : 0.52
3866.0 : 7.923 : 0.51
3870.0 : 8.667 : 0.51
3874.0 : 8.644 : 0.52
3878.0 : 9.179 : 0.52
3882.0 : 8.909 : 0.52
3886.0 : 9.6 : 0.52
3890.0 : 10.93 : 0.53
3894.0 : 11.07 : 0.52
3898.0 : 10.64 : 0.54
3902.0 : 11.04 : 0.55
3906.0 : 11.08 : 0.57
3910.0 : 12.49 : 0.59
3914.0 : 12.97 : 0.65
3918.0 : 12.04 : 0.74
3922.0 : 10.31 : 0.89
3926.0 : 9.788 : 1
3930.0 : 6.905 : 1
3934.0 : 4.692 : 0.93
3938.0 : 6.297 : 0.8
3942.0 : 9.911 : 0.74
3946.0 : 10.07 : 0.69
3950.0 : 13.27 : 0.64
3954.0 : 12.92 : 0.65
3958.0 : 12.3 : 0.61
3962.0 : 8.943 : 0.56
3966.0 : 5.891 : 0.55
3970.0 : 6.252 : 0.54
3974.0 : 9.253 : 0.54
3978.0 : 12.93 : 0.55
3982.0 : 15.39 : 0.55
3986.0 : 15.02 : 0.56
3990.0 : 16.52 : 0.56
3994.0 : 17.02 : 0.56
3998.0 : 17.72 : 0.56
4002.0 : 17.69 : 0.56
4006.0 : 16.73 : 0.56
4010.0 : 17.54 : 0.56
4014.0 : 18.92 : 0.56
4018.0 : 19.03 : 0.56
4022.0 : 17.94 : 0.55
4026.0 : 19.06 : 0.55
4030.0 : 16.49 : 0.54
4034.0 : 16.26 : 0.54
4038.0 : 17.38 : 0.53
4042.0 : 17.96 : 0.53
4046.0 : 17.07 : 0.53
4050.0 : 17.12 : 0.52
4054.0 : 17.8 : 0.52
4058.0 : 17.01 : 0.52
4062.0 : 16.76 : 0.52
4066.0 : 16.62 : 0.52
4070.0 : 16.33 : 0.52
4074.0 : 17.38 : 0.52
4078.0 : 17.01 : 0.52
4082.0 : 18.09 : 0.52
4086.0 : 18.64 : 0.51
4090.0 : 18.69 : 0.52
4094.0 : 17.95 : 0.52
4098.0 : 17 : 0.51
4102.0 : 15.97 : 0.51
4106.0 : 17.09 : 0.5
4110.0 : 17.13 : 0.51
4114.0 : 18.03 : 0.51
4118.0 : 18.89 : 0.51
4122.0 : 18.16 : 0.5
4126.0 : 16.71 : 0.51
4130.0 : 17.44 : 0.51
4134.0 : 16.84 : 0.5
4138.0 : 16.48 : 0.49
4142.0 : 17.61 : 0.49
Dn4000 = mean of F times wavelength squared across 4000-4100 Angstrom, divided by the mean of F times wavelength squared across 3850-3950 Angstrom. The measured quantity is 1.98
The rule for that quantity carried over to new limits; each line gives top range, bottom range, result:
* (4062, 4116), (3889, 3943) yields 1.90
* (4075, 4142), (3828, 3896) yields 2.39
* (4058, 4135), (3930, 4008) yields 1.55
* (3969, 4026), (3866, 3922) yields 1.60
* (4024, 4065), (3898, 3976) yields 1.86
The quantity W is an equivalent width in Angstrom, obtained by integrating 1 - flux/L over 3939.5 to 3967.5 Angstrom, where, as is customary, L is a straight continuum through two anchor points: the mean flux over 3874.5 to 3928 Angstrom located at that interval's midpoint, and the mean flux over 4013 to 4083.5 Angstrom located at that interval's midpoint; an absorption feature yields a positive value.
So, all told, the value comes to 5.5 Angstrom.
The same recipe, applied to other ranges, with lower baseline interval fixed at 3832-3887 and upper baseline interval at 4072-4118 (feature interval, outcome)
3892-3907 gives -2.1 Angstrom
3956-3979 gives 6.1 Angstrom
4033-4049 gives -1.9 Angstrom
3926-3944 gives 6.2 Angstrom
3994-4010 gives -4.1 Angstrom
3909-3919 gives -2.3 Angstrom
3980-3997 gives -3.6 Angstrom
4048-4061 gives -1.1 Angstrom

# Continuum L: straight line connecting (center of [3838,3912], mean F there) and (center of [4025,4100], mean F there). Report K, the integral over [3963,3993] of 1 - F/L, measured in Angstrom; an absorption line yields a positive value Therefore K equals 4.6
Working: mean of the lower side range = 9.2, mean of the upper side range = 17.4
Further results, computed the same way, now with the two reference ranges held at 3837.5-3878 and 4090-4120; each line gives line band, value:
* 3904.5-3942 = 2.80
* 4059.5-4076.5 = -0.73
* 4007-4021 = -4.32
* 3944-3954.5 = -0.40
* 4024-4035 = -2.08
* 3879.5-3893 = -1.19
